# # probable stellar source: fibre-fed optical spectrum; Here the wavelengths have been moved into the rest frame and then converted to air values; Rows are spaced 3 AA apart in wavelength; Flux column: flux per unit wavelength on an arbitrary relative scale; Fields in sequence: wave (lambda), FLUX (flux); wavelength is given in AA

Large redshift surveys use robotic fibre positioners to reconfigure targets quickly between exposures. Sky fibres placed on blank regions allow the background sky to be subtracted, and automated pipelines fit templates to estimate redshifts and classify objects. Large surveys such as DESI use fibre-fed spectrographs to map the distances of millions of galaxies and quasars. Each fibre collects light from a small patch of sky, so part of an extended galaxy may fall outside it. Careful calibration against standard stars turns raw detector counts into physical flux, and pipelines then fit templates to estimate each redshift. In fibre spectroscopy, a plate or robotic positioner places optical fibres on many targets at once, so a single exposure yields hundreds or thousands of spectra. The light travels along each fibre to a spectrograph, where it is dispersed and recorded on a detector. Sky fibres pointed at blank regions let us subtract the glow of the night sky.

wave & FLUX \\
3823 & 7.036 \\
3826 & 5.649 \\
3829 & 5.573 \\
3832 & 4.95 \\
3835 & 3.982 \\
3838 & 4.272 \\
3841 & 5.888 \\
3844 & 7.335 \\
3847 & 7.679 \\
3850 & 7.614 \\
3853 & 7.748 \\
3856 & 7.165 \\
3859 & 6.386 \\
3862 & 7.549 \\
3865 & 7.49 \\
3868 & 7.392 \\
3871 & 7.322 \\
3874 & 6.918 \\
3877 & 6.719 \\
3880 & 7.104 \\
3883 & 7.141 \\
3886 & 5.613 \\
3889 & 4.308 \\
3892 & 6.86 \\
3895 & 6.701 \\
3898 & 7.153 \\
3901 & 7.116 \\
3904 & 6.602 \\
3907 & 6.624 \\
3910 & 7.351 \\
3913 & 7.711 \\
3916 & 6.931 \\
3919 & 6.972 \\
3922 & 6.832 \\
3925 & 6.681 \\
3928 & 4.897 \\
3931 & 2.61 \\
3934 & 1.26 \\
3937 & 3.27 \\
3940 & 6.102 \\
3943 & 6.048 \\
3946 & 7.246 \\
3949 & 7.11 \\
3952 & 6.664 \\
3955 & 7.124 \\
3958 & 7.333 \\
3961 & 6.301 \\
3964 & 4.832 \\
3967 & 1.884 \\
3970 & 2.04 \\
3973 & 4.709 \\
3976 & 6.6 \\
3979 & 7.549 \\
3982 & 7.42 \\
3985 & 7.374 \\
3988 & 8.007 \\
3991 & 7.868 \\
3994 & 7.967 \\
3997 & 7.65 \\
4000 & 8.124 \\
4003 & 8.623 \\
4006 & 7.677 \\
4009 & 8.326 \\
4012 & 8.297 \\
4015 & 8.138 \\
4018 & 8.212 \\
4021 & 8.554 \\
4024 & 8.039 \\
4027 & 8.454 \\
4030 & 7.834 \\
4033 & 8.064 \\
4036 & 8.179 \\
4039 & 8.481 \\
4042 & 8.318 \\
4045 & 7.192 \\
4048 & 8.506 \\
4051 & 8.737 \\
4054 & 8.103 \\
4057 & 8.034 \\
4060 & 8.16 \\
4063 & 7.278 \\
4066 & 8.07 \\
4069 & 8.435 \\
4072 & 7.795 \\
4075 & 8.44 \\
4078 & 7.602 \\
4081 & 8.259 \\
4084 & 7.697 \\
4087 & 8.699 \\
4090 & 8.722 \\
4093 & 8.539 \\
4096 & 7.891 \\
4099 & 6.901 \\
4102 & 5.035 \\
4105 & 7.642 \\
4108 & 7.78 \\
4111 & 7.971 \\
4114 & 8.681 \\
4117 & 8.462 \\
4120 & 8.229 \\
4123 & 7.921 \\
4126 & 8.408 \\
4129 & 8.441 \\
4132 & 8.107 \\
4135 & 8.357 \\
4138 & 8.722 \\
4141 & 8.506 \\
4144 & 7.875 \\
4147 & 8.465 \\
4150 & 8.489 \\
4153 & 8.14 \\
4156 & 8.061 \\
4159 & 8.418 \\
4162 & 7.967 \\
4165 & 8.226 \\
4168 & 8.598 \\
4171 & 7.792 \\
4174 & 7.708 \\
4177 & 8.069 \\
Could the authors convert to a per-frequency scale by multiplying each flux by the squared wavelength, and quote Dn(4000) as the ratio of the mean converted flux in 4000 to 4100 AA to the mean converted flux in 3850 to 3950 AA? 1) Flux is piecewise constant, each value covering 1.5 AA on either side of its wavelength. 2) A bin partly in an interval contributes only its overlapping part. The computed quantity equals 1.37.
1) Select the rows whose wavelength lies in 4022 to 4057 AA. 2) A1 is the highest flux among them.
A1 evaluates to 8.737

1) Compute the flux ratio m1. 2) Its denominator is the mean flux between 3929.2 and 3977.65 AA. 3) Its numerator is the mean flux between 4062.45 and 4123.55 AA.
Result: 1.56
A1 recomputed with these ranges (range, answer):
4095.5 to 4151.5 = 8.722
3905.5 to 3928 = 7.711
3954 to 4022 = 8.623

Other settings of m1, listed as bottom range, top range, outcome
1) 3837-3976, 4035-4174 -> 1.31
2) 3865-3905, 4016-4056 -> 1.22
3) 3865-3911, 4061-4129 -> 1.18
